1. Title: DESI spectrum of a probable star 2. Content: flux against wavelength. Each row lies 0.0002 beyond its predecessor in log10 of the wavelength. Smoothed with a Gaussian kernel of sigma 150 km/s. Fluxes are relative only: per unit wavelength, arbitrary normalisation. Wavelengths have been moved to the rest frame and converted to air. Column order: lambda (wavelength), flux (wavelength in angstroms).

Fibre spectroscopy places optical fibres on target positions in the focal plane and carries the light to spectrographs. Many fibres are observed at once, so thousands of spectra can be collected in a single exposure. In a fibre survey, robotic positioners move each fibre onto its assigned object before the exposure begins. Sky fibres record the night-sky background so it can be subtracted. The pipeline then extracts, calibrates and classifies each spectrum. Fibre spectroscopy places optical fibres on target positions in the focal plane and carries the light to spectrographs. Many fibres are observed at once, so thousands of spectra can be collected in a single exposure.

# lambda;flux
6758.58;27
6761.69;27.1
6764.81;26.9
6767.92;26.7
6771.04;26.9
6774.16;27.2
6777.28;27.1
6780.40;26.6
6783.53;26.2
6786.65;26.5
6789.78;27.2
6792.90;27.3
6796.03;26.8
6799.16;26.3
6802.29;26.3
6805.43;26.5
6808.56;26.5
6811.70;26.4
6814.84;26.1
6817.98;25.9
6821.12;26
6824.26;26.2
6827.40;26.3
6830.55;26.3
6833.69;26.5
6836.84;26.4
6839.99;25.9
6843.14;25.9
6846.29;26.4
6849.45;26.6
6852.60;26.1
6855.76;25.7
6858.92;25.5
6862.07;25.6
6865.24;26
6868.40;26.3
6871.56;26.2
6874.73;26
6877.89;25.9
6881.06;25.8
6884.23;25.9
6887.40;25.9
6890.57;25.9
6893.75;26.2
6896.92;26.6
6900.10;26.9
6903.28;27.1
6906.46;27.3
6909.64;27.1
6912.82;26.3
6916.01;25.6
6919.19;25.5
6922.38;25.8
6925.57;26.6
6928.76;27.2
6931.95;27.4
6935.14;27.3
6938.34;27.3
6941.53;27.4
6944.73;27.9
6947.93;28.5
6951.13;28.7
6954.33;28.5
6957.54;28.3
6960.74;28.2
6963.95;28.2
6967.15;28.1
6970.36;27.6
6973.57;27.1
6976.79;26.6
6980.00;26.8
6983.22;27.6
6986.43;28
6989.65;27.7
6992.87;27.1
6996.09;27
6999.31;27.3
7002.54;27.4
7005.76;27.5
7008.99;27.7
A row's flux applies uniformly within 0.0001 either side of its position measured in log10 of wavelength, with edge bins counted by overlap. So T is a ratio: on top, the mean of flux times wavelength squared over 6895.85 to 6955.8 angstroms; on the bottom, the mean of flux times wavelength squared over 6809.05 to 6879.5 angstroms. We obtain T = 1.06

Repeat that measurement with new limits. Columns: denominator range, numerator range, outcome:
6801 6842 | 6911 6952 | 1.06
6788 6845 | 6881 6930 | 1.03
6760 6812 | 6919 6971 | 1.08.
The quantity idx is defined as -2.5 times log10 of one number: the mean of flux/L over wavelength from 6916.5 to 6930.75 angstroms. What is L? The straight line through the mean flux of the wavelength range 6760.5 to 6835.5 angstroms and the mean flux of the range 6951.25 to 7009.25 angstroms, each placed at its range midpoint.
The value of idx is 0.04 mag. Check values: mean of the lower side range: 26.6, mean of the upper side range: 27.6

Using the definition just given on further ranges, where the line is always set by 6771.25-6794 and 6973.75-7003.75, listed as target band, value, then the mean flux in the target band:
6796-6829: 0.03 mag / 26.3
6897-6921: 0.02 mag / 26.5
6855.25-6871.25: 0.05 mag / 25.9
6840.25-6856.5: 0.03 mag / 26.1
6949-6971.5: -0.04 mag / 28.3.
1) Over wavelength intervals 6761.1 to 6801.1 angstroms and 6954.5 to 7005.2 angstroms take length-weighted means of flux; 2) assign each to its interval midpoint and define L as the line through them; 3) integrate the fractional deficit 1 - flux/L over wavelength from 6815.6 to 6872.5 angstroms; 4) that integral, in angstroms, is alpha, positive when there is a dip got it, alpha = 2.0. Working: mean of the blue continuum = 26.8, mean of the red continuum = 27.6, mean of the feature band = 26.1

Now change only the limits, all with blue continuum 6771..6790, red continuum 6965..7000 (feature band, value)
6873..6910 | 1.0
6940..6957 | -0.6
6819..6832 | 0.3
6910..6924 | 0.7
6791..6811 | 0.2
